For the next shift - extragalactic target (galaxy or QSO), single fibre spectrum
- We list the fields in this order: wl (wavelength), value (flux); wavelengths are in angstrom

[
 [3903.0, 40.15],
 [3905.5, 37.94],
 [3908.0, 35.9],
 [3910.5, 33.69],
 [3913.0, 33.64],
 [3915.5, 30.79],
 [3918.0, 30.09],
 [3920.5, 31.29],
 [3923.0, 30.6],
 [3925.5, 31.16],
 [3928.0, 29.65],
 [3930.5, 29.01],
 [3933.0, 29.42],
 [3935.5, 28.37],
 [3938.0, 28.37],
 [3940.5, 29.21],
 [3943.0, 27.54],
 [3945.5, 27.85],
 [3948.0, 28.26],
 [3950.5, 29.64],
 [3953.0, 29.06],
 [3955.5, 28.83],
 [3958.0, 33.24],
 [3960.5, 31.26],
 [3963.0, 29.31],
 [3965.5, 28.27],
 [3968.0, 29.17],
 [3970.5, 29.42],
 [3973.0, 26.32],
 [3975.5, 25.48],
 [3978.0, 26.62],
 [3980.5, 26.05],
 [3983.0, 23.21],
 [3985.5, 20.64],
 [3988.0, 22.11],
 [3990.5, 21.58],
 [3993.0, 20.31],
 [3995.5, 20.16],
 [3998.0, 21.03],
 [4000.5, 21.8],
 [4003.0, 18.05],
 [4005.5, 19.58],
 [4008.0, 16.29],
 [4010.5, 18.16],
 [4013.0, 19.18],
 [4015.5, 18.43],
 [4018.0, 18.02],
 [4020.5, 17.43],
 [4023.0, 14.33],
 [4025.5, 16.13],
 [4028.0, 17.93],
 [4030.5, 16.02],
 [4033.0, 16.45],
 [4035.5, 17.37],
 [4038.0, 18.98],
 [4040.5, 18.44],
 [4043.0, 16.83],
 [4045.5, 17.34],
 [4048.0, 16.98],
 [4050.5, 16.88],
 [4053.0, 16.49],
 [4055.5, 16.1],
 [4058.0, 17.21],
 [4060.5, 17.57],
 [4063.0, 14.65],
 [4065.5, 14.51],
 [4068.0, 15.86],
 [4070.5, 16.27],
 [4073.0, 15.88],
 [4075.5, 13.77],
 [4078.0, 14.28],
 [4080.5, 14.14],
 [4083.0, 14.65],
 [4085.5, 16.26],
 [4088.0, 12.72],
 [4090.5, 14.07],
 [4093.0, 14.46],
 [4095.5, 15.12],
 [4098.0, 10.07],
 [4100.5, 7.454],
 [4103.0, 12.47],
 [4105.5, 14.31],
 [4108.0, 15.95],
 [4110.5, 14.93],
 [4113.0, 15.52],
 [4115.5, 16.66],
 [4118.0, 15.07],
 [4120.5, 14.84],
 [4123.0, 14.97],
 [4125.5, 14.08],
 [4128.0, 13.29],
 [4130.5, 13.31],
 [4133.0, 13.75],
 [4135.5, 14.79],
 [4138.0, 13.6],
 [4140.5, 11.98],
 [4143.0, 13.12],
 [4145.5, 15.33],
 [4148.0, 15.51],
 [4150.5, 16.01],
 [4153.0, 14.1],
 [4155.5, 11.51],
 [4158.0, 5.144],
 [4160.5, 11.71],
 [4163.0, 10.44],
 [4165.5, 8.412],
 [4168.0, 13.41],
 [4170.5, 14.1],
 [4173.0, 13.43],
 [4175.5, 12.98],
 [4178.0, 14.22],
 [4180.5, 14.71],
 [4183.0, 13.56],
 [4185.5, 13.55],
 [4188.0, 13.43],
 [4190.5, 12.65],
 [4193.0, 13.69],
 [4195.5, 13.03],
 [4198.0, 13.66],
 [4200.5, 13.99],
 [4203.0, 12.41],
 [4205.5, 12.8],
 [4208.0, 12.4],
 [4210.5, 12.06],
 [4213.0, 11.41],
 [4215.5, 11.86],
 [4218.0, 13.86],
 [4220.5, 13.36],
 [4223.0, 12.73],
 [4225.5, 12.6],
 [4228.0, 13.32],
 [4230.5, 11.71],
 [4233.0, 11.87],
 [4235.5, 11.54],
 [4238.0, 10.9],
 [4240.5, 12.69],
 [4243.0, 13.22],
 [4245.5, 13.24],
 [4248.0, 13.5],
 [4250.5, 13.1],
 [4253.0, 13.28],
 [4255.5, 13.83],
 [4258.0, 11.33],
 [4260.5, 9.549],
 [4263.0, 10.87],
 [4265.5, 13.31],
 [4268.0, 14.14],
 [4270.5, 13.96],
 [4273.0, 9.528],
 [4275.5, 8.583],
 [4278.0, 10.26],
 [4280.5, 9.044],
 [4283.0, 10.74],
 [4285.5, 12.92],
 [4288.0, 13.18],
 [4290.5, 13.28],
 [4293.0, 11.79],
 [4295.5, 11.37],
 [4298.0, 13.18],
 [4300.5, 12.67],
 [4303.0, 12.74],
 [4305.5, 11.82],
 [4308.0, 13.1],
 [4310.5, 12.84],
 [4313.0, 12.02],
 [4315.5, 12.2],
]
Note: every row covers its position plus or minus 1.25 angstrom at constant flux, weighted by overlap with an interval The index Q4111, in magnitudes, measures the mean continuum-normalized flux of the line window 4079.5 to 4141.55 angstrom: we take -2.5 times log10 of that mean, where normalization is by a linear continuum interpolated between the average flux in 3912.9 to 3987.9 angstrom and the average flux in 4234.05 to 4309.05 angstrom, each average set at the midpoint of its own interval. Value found 0.41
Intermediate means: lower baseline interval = 28.5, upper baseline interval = 12.1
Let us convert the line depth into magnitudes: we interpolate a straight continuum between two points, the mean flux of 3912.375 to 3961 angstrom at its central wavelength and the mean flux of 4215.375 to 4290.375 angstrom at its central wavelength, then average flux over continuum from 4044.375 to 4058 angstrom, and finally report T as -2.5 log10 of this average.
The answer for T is 0.36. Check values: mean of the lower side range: 29.8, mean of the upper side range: 12.2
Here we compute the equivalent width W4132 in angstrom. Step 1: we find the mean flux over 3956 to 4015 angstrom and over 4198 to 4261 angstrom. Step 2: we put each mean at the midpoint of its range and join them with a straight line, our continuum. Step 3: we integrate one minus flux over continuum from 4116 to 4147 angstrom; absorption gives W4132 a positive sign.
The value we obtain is 5.4 angstrom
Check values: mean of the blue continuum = 23.8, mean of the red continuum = 12.6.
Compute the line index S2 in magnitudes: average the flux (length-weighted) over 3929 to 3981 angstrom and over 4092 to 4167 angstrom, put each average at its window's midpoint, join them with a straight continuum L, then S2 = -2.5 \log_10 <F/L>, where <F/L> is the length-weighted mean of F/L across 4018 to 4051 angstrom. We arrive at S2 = 0.256 mag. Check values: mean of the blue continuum 28.6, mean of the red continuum 13.3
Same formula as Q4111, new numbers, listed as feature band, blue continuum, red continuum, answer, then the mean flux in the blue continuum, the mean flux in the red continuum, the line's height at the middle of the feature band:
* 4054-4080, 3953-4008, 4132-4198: 0.23 mag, 24.8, 13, 19.3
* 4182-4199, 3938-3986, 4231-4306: 0.20 mag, 28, 12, 16.1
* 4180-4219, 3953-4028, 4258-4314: 0.16 mag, 22.8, 11.8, 15.1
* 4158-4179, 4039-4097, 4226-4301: 0.16 mag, 15.7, 12.1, 13.8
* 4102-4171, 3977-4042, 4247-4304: 0.18 mag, 19.4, 12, 15.8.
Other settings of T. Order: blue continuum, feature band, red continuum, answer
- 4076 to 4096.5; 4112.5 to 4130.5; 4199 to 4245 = -0.06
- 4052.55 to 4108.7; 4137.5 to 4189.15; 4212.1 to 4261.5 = 0.05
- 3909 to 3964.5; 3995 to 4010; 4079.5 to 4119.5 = 0.21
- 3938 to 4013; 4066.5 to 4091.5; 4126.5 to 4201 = 0.24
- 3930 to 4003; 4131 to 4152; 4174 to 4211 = 0.14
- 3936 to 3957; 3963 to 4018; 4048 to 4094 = 0.07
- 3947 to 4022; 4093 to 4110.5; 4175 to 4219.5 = 0.36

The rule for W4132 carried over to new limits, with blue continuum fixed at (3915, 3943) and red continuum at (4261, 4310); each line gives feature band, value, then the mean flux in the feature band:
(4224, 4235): 1.8 angstrom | 12.3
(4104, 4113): 2.5 angstrom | 15.1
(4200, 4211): 2.2 angstrom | 12.7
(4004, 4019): 4.3 angstrom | 18.3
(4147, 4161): 4.7 angstrom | 12.3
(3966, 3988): 1.3 angstrom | 25.7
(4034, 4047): 3.4 angstrom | 17.8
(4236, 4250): 1.3 angstrom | 12.7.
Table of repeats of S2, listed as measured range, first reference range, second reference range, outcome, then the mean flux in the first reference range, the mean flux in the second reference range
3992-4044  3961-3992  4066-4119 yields 0.192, 25.8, 14.3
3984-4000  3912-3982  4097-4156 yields 0.202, 29.2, 13.9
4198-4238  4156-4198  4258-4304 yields -0.032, 12.4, 11.7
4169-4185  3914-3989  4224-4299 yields 0.193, 28.4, 12.1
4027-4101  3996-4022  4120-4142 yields 0.069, 18.8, 13.8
